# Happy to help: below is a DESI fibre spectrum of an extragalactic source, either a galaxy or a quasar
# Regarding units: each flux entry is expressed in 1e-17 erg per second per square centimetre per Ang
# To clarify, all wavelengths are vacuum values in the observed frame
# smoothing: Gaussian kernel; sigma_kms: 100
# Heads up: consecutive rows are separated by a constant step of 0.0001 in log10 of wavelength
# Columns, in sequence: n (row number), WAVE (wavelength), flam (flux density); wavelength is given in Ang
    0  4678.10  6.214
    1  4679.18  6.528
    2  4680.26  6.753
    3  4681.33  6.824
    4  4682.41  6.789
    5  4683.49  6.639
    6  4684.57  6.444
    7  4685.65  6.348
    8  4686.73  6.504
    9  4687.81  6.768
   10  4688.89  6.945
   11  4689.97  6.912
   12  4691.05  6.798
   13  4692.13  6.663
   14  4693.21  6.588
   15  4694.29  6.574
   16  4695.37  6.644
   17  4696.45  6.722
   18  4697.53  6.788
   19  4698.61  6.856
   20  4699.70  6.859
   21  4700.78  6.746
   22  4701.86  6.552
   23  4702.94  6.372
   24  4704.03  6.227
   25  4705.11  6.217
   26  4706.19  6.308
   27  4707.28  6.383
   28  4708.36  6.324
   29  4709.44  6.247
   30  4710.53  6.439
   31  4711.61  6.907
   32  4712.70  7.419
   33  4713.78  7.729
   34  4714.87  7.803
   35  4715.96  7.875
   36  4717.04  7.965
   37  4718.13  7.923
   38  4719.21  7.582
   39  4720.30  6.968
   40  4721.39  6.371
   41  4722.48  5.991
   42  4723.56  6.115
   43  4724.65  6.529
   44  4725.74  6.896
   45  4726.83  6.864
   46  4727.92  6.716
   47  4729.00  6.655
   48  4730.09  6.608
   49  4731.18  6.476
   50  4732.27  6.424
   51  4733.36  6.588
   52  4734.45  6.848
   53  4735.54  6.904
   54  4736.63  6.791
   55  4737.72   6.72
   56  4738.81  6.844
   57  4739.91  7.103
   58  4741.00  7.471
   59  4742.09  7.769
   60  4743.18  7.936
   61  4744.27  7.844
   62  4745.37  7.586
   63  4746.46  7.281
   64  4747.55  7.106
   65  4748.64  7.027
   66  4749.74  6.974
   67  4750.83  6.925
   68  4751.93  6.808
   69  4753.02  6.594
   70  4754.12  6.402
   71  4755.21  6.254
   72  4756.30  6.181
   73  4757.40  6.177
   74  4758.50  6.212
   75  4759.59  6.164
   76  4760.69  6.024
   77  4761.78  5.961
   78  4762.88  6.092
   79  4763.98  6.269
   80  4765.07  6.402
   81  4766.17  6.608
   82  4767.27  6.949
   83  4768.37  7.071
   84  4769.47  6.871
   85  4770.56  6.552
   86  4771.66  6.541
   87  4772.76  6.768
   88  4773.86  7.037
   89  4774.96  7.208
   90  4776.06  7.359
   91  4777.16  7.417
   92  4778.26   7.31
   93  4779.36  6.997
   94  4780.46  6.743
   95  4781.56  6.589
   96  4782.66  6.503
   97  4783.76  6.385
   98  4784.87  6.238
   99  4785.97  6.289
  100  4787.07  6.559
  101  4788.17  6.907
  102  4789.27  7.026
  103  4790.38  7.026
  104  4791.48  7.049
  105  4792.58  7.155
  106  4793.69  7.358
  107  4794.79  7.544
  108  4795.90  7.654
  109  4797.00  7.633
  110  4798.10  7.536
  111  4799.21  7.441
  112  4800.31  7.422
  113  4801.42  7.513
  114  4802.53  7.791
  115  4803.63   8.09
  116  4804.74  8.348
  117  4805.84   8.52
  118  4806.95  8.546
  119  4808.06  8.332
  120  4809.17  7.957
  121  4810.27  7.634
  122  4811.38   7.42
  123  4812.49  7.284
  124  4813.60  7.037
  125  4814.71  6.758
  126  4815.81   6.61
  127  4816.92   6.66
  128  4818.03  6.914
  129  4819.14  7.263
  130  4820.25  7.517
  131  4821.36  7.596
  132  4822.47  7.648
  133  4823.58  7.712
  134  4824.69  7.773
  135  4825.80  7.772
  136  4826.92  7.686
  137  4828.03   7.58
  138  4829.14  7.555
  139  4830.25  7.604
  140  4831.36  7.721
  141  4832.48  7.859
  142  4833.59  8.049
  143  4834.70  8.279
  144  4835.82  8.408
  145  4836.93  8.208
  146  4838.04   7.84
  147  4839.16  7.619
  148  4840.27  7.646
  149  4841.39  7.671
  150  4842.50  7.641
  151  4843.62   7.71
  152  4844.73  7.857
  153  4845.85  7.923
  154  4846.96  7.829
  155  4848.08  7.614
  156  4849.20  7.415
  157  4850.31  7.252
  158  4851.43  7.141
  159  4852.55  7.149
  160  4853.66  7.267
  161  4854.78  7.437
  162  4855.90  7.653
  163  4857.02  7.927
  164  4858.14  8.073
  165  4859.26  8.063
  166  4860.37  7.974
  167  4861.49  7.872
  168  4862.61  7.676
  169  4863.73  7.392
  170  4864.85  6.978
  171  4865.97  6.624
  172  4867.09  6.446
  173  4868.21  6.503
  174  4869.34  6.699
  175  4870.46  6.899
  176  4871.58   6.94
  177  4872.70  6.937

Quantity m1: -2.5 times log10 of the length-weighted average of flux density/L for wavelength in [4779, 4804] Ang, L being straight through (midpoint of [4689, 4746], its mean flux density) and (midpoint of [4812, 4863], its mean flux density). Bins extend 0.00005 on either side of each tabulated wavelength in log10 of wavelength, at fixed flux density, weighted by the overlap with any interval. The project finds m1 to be 0.03 mag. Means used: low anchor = 6.88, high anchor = 7.6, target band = 7.1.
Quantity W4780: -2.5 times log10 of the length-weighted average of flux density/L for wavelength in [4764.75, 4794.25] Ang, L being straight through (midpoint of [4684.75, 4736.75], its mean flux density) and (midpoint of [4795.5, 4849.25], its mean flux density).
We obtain 0.07 mag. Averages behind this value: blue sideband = 6.76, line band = 6.85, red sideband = 7.68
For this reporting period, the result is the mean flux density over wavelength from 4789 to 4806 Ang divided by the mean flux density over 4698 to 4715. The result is 1.13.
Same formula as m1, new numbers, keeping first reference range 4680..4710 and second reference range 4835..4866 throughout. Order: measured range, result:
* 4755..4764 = 0.15 mag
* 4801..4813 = -0.08 mag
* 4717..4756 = -0.01 mag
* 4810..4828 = 0.02 mag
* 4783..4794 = 0.07 mag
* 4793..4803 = -0.03 mag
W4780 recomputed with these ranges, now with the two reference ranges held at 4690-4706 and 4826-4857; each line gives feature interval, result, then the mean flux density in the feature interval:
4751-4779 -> 0.08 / 6.62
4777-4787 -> 0.09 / 6.68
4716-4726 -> -0.03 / 6.98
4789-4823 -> -0.01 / 7.5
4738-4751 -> -0.05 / 7.32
